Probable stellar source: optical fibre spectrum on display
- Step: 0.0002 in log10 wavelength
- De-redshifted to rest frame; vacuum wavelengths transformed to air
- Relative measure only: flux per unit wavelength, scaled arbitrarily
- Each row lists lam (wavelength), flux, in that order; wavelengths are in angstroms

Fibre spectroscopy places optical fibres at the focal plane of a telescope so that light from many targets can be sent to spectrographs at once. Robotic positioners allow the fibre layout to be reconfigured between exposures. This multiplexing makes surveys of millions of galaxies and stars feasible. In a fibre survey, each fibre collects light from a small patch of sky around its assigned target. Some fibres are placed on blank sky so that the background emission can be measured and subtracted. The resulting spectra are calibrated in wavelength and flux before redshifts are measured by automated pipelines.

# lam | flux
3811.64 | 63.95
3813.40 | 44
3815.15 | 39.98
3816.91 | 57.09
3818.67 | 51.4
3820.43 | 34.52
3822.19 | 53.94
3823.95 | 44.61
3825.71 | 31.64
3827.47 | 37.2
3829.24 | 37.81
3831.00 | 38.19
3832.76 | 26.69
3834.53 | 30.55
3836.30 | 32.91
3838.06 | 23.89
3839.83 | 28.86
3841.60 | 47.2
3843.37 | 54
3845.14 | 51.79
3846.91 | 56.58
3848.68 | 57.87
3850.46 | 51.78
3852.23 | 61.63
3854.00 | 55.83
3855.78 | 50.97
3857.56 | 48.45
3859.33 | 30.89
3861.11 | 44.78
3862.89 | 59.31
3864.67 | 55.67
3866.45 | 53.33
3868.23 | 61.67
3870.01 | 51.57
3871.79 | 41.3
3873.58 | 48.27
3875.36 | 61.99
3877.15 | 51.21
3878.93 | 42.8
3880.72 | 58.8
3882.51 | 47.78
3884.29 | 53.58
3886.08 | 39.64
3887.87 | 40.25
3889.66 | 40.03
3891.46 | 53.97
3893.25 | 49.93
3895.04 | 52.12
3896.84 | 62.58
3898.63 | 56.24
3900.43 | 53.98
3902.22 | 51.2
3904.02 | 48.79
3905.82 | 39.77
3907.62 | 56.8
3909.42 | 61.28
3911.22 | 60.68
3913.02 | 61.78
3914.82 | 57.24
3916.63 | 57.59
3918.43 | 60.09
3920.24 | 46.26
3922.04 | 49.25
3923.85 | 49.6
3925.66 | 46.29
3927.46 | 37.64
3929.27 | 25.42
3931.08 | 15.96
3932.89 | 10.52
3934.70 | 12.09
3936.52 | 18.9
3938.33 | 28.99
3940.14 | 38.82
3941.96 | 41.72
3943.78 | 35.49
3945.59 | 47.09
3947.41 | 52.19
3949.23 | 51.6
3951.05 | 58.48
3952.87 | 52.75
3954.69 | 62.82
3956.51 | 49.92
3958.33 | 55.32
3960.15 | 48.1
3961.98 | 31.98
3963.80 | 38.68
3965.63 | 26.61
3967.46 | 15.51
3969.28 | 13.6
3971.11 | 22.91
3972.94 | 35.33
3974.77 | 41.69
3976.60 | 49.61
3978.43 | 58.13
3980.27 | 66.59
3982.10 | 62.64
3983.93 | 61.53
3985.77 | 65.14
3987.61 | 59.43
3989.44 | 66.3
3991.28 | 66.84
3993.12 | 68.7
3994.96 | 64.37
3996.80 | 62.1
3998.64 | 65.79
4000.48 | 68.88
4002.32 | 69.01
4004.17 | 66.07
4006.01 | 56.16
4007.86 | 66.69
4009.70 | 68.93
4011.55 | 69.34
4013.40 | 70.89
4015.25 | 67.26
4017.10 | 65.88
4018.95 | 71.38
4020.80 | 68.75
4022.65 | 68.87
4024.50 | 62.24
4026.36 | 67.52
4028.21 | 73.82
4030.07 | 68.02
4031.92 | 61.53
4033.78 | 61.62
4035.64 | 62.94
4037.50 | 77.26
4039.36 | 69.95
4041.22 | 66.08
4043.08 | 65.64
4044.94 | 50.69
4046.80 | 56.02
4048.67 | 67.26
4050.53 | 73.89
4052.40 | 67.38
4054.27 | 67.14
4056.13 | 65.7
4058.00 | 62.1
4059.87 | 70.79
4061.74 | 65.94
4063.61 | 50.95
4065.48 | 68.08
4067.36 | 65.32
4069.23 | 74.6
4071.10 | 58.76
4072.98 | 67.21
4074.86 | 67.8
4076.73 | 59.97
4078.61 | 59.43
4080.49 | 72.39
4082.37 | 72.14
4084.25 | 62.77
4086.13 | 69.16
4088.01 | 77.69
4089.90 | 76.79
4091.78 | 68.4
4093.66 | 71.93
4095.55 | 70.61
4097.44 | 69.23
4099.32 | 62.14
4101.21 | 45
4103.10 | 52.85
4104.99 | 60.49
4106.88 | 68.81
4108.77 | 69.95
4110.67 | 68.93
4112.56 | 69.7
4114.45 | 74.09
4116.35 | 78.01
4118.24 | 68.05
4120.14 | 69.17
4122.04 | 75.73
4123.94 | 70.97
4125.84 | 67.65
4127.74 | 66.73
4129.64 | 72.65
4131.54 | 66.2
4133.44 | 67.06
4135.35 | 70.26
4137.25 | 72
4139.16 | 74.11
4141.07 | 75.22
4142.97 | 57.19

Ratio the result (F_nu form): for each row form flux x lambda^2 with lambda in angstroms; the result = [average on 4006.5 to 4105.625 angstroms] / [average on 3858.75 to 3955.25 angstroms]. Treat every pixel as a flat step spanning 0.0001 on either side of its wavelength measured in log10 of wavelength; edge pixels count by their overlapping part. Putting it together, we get 1.51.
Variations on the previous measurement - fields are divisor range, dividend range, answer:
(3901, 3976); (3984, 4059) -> 1.64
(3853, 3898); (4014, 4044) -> 1.45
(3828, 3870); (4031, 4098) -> 1.61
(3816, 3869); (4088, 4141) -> 1.72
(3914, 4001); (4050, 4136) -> 1.56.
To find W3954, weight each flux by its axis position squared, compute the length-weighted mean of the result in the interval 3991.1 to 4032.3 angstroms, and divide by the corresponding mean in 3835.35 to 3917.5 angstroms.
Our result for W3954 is 1.42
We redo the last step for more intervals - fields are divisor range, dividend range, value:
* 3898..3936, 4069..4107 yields 1.59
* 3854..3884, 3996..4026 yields 1.41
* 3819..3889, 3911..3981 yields 0.94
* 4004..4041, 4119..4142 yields 1.11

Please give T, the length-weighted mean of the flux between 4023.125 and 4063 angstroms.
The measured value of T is 65.8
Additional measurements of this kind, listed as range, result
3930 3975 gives 36.2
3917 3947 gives 35.9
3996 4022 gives 67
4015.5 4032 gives 67.9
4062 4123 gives 67.1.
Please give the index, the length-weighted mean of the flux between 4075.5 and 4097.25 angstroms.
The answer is 69.2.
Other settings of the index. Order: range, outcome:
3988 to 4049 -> 66.1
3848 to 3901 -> 51.2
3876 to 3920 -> 52.4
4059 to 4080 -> 64.6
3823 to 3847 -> 38.2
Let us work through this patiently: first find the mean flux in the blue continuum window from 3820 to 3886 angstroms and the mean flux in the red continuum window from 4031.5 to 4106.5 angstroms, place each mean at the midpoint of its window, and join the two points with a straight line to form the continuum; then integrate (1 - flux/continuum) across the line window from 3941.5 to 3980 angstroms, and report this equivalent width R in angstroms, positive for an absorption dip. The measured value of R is 9.0 angstroms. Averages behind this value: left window 46.5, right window 65.4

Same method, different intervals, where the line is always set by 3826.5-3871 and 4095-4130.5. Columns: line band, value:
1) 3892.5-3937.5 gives 4.8 angstroms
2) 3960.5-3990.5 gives 6.1 angstroms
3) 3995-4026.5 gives -4.1 angstroms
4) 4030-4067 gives -1.6 angstroms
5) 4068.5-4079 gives -0.1 angstroms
